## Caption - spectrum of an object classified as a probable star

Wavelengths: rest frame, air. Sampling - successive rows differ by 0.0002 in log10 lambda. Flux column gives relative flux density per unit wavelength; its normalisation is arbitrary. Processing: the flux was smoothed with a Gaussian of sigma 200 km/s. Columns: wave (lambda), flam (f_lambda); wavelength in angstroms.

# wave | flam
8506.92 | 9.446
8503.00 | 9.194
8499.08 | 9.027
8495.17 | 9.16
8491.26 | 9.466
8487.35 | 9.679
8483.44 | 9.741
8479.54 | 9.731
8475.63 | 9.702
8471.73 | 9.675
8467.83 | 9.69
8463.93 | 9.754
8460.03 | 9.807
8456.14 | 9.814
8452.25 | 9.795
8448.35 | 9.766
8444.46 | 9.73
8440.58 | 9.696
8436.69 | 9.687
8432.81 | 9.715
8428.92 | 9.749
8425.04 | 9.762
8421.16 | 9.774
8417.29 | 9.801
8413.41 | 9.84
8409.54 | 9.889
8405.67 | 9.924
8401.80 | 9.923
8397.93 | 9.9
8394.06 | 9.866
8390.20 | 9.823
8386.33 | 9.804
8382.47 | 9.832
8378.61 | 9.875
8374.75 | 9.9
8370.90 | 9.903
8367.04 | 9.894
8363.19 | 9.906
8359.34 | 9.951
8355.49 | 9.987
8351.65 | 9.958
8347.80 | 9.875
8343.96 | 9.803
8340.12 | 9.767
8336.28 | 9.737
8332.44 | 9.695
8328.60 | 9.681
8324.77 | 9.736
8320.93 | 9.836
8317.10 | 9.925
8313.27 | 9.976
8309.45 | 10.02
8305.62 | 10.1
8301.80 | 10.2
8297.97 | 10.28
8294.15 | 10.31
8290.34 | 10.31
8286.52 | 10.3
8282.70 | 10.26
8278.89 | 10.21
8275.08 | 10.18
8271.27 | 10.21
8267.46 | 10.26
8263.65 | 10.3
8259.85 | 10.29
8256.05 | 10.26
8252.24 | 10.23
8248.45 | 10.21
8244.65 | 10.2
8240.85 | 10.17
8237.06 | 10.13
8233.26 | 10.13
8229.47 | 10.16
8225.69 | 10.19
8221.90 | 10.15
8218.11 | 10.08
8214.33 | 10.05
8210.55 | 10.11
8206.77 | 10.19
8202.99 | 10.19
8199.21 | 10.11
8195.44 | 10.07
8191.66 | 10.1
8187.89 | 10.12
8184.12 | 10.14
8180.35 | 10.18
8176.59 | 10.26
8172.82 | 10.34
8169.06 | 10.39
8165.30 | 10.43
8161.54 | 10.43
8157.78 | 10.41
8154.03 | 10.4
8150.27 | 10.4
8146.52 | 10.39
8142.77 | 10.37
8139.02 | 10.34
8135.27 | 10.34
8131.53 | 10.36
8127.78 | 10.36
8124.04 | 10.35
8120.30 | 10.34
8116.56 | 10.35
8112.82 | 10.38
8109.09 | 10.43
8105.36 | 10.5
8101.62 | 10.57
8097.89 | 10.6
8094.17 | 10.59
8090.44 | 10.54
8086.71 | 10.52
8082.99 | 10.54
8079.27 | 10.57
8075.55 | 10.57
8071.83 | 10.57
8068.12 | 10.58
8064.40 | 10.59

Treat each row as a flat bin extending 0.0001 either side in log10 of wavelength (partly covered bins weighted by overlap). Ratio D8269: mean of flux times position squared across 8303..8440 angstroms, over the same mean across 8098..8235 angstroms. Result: 1.01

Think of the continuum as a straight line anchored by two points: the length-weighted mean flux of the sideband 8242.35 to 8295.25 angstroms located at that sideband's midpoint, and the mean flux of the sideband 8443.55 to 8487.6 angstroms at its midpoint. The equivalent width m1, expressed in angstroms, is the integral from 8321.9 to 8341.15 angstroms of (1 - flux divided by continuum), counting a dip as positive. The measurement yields 0.7 angstroms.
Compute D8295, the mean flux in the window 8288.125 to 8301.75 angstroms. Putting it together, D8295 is 10.3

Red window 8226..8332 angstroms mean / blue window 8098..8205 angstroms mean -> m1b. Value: 1.0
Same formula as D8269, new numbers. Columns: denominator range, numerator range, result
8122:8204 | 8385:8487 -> 1.01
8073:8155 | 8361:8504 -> 1.01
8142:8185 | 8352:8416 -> 1.01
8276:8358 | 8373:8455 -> 1.00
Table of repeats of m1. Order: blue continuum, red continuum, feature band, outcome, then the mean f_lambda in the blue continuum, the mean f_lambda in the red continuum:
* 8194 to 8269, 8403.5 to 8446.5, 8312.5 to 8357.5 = 0.6 angstroms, 10.2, 9.78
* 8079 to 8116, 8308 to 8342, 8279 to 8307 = -1.0 angstroms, 10.5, 9.82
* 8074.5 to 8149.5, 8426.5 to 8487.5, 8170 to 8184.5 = 0.1 angstroms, 10.4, 9.73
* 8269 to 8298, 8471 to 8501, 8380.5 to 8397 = 0.1 angstroms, 10.3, 9.52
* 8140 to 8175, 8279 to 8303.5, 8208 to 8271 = 0.8 angstroms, 10.4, 10.3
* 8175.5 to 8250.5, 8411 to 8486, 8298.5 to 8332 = 0.1 angstroms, 10.1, 9.75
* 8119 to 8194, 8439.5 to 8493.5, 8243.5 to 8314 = -1.0 angstroms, 10.3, 9.72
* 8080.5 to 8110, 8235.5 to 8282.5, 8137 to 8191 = 0.4 angstroms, 10.5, 10.2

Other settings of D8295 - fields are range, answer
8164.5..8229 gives 10.2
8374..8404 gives 9.86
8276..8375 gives 9.99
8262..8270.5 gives 10.3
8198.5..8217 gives 10.1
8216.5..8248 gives 10.2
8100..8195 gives 10.3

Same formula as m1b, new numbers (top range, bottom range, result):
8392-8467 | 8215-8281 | 0.96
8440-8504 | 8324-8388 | 0.98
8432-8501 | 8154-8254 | 0.95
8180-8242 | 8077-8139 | 0.97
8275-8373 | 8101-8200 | 0.97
